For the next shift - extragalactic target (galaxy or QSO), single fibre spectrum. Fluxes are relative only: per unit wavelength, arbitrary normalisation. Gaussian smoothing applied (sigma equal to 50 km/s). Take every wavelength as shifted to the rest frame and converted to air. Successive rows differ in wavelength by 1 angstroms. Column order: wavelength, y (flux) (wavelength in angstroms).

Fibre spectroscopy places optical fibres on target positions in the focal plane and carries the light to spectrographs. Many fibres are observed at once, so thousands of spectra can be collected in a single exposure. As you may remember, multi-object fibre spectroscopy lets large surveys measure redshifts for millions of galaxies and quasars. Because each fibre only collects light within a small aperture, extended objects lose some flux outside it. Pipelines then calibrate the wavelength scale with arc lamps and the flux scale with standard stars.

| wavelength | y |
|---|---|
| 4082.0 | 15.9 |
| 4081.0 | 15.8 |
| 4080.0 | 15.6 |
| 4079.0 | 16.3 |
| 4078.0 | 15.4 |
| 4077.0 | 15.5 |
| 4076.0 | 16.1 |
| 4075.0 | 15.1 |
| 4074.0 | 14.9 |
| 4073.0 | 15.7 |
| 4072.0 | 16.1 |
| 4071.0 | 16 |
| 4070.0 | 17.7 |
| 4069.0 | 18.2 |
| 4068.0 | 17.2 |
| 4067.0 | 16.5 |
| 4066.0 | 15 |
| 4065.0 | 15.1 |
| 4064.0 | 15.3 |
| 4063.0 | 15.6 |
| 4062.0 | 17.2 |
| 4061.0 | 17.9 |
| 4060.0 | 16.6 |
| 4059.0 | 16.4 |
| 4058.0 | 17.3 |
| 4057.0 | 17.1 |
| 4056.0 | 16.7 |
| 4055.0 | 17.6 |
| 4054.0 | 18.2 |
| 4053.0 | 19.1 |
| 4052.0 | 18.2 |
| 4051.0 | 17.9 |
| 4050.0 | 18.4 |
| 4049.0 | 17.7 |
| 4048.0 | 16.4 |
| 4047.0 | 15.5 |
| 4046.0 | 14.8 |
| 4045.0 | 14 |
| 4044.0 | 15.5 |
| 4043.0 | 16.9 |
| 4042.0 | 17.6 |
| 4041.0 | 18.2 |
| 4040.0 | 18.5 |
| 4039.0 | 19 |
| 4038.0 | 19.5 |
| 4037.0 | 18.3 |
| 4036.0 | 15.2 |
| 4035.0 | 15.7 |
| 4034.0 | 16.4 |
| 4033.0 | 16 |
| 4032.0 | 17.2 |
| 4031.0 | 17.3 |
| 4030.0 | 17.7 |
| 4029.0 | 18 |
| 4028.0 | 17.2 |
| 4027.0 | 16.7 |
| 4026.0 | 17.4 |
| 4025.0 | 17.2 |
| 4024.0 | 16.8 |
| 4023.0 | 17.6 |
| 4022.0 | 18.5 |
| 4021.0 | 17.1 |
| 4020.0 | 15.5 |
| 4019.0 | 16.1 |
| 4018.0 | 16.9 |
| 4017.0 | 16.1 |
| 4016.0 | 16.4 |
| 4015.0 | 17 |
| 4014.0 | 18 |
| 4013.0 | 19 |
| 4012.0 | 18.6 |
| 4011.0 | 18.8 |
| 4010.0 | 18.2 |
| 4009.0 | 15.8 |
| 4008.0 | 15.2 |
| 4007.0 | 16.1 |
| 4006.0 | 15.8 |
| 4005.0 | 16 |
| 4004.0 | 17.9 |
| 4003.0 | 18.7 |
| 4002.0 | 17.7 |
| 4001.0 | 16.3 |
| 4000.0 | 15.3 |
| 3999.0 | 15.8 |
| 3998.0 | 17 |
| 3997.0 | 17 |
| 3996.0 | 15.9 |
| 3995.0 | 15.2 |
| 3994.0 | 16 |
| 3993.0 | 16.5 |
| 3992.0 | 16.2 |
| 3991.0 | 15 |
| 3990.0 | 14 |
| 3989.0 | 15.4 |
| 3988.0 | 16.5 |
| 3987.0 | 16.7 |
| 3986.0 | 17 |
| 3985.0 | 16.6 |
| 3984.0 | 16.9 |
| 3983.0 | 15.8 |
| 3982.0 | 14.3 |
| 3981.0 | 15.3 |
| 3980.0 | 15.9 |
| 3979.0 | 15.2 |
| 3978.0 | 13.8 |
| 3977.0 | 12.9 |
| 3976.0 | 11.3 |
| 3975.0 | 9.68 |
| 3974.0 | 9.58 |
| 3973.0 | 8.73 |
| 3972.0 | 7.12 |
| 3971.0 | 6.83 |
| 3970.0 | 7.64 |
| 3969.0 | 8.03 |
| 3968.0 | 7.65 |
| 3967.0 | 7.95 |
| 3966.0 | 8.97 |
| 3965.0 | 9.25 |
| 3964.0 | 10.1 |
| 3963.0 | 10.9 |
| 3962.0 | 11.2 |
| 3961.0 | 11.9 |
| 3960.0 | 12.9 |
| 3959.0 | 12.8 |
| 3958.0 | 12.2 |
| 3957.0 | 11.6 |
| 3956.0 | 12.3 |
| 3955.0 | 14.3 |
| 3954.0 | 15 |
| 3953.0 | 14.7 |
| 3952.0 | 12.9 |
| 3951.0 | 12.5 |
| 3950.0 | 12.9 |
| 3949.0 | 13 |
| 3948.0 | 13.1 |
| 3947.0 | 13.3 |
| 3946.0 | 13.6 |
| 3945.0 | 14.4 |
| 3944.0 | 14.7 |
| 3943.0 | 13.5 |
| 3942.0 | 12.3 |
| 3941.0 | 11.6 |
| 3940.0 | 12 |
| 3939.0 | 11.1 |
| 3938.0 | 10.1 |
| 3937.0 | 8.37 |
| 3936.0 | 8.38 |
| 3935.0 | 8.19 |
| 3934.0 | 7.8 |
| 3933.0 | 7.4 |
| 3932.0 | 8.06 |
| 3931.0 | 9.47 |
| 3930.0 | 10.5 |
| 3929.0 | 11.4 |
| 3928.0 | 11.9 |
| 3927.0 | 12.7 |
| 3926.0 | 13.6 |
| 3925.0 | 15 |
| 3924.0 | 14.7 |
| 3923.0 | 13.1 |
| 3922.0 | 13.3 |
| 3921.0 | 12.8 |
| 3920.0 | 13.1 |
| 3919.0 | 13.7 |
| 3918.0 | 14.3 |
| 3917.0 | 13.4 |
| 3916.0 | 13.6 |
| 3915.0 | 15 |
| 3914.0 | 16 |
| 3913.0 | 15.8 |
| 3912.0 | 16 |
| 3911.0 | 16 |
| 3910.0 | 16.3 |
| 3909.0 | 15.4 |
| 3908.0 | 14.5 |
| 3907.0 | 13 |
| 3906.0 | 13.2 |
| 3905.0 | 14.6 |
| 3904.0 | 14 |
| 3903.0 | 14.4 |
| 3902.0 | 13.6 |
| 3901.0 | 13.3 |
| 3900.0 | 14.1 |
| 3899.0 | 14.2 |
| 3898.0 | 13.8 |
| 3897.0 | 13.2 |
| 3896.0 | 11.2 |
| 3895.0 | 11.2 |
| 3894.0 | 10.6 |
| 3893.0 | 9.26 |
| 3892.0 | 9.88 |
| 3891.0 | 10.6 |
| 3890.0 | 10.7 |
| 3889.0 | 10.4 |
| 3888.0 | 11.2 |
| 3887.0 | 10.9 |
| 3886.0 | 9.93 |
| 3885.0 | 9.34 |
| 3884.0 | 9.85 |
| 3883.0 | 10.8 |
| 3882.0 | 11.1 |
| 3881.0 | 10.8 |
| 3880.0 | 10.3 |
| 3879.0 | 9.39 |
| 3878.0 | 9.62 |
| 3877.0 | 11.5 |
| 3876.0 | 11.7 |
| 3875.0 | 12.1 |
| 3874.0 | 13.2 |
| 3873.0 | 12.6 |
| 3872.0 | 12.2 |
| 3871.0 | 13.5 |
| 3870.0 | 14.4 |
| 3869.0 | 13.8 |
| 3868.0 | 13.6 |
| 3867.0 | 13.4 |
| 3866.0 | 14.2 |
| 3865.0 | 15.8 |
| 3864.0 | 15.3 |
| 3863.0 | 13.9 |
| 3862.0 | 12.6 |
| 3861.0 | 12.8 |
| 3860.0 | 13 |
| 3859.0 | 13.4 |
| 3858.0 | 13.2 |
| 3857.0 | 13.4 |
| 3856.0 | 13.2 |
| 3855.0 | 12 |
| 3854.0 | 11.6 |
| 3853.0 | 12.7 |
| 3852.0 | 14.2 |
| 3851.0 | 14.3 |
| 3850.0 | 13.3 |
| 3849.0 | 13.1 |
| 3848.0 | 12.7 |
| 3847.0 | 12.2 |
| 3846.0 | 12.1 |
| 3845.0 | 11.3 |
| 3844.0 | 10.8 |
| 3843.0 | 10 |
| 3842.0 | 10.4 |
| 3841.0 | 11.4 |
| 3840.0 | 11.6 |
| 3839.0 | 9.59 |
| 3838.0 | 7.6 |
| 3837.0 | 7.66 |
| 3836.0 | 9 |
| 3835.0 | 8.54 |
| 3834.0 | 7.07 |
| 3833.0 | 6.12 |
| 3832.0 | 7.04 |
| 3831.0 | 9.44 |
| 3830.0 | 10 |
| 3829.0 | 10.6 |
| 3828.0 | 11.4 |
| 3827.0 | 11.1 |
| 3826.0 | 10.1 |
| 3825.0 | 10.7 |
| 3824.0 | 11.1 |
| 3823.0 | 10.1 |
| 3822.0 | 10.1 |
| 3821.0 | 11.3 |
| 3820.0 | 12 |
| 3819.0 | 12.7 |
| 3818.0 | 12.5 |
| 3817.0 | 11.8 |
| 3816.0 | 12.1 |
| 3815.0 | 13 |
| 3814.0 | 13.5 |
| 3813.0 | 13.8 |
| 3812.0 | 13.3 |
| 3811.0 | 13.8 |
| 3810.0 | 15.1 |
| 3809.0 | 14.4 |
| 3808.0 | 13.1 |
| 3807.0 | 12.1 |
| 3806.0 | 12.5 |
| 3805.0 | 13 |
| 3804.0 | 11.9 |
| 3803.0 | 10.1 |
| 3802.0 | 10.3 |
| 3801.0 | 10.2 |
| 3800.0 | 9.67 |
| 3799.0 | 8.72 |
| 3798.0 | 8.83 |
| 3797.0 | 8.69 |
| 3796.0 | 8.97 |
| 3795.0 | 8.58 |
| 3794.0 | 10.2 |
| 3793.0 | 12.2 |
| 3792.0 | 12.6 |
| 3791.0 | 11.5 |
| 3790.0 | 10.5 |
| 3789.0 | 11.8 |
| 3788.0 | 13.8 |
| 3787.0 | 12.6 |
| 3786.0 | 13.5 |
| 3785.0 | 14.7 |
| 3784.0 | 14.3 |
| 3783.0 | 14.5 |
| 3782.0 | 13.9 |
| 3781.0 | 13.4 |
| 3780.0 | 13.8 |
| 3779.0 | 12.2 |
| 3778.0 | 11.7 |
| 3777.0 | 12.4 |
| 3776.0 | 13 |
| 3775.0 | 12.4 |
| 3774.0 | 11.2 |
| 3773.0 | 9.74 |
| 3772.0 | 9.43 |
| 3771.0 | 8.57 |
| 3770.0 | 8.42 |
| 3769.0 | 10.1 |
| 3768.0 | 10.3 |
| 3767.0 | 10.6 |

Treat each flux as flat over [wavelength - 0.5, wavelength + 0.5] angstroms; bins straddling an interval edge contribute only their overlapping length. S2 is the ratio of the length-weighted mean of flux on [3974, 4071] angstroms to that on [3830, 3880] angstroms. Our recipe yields 1.41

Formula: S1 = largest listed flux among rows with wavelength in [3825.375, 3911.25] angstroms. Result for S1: 16.3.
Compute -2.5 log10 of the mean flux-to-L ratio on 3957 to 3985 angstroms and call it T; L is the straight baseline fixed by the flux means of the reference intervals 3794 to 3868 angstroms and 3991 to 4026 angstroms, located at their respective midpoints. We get 0.350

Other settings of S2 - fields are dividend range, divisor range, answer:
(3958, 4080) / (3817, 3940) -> 1.31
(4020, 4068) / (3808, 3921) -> 1.40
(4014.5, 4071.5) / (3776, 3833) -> 1.45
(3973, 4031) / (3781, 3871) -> 1.36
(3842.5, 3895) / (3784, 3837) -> 1.08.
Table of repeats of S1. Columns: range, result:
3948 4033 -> 19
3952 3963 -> 15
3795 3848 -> 15.1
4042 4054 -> 19.1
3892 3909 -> 15.4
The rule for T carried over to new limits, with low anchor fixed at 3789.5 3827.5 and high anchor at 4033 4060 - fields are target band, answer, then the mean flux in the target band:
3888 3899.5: 0.188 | 11.4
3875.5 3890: 0.252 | 10.5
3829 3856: 0.157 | 10.7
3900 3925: -0.028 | 14.3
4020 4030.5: -0.045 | 17.3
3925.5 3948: 0.288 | 11.2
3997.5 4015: -0.058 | 17.1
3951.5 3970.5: 0.325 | 11.2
